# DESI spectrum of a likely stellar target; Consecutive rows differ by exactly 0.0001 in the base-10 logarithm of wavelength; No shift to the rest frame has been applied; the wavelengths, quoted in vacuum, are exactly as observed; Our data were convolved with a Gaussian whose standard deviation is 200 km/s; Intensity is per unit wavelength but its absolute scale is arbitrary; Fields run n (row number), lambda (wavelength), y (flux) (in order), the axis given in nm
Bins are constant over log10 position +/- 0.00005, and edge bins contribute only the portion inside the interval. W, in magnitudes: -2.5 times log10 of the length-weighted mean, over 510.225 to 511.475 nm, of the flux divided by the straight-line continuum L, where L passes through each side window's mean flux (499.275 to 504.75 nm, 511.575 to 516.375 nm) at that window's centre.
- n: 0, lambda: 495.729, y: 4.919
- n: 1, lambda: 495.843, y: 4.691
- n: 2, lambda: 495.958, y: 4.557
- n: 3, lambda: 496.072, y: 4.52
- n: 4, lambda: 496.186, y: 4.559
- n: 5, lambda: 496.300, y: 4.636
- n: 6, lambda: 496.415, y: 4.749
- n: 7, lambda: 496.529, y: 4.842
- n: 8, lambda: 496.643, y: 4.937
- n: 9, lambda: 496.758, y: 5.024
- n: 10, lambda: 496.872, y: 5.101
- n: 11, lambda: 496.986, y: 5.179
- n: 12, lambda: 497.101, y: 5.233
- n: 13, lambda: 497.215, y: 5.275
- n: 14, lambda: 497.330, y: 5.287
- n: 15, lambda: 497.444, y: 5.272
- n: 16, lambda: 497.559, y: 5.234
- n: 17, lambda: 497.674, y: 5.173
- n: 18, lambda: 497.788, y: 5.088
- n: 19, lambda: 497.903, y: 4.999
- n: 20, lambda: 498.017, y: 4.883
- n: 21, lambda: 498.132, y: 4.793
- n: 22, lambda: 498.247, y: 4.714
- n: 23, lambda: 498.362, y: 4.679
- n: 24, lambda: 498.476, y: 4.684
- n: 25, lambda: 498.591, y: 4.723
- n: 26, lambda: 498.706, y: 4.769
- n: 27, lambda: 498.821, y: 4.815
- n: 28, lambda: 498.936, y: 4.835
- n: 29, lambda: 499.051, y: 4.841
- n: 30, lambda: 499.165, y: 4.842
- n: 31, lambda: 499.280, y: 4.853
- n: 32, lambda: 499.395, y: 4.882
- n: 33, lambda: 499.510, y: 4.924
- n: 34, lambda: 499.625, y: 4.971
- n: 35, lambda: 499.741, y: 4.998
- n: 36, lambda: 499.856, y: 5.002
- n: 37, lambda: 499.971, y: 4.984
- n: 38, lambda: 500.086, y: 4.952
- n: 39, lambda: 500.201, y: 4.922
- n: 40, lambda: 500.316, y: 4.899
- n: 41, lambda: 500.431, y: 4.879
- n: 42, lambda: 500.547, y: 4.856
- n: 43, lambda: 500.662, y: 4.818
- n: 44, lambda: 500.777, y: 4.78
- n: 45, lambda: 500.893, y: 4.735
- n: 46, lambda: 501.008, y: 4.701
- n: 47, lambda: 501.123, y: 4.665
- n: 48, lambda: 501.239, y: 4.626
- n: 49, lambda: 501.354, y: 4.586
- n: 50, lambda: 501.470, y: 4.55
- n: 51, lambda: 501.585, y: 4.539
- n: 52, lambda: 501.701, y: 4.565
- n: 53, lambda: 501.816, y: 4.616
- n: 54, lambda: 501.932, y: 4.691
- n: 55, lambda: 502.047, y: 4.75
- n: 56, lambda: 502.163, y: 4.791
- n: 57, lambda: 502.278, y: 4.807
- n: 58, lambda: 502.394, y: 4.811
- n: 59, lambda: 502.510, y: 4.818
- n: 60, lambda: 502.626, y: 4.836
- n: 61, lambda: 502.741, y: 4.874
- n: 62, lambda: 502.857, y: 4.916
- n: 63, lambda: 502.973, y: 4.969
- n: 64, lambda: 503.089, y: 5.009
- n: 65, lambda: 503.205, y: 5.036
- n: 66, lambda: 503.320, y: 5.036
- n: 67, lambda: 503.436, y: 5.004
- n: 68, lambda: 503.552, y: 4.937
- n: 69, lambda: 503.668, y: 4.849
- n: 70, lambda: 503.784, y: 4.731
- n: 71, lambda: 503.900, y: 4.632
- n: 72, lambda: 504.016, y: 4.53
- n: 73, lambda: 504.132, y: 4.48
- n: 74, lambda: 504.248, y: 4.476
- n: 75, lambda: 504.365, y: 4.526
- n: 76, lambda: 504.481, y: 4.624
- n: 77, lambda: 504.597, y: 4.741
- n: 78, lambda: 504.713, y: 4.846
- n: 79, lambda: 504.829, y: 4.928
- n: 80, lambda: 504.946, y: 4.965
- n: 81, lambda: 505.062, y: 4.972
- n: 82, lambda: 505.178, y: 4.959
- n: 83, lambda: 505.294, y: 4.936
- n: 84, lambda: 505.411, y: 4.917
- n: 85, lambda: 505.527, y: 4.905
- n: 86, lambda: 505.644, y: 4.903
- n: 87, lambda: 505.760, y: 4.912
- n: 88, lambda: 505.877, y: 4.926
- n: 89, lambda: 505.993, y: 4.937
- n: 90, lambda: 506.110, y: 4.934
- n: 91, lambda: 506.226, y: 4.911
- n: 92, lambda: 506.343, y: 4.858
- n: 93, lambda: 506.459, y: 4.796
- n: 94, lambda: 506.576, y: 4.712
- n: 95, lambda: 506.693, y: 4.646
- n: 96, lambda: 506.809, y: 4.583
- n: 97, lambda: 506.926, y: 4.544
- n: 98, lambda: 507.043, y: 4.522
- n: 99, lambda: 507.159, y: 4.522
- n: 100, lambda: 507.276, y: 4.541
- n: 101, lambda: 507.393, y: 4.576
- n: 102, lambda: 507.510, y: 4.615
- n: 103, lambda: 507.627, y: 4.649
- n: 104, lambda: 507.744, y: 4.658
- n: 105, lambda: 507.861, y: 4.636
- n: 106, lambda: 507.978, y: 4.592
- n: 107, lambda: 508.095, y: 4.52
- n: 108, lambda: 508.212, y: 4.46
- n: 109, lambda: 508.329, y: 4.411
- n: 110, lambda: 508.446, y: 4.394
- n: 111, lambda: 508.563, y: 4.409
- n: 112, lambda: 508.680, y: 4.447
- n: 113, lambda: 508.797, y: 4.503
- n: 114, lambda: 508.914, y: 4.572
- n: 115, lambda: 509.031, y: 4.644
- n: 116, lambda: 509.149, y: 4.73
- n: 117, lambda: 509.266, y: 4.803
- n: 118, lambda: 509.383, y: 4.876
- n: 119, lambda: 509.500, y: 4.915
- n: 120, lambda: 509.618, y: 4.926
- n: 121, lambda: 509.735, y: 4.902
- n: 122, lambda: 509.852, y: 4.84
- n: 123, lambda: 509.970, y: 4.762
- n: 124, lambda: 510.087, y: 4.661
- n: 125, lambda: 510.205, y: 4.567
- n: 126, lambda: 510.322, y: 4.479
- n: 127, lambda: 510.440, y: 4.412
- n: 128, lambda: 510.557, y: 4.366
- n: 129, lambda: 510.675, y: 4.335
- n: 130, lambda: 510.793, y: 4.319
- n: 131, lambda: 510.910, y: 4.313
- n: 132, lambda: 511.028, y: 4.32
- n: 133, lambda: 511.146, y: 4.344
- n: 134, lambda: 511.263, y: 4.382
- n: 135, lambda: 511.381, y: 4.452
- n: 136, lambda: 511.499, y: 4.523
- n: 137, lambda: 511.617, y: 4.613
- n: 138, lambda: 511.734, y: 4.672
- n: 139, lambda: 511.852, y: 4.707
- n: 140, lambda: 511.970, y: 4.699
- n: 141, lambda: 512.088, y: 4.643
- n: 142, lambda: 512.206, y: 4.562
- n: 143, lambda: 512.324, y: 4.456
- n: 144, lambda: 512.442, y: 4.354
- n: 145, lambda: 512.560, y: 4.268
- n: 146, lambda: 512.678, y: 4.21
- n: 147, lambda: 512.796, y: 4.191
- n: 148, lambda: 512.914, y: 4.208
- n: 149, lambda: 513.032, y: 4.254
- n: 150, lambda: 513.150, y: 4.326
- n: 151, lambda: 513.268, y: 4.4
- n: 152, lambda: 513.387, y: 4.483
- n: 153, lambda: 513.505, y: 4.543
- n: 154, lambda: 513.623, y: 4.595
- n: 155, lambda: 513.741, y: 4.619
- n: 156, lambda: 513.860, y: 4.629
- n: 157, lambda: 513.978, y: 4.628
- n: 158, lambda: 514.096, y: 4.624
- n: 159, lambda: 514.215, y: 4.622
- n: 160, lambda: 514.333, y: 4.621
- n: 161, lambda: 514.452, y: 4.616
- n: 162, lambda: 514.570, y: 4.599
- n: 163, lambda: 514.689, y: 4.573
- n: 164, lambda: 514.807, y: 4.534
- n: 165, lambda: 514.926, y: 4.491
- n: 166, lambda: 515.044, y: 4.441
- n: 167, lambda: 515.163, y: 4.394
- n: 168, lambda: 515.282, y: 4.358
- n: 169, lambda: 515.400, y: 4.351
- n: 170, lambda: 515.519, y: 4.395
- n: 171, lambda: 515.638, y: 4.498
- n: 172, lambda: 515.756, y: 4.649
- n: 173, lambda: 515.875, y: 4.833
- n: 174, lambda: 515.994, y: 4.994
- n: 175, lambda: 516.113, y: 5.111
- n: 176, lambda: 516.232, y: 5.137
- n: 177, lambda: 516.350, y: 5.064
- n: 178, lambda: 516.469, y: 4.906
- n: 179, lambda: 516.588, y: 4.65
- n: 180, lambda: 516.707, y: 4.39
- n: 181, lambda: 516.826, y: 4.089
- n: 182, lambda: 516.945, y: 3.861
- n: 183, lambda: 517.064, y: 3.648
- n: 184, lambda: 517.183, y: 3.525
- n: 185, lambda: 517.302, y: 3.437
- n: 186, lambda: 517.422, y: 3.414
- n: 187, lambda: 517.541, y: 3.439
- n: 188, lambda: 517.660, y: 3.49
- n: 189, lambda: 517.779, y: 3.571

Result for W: 0.06 mag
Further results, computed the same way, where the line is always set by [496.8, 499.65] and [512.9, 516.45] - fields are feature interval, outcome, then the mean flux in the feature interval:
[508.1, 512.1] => 0.03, 4.57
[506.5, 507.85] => 0.04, 4.6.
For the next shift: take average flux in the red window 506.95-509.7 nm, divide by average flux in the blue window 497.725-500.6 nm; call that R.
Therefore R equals 0.95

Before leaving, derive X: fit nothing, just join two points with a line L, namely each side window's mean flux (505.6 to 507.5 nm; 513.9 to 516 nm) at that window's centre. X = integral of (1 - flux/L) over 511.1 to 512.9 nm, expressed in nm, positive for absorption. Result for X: 0.060 nm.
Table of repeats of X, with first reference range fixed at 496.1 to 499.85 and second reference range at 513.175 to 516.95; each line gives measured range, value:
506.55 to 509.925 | 0.07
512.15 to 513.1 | 0.07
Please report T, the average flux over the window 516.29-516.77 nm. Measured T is 4.76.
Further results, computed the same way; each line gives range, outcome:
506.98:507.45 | 4.54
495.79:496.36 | 4.59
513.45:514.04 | 4.61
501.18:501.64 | 4.57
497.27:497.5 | 5.28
